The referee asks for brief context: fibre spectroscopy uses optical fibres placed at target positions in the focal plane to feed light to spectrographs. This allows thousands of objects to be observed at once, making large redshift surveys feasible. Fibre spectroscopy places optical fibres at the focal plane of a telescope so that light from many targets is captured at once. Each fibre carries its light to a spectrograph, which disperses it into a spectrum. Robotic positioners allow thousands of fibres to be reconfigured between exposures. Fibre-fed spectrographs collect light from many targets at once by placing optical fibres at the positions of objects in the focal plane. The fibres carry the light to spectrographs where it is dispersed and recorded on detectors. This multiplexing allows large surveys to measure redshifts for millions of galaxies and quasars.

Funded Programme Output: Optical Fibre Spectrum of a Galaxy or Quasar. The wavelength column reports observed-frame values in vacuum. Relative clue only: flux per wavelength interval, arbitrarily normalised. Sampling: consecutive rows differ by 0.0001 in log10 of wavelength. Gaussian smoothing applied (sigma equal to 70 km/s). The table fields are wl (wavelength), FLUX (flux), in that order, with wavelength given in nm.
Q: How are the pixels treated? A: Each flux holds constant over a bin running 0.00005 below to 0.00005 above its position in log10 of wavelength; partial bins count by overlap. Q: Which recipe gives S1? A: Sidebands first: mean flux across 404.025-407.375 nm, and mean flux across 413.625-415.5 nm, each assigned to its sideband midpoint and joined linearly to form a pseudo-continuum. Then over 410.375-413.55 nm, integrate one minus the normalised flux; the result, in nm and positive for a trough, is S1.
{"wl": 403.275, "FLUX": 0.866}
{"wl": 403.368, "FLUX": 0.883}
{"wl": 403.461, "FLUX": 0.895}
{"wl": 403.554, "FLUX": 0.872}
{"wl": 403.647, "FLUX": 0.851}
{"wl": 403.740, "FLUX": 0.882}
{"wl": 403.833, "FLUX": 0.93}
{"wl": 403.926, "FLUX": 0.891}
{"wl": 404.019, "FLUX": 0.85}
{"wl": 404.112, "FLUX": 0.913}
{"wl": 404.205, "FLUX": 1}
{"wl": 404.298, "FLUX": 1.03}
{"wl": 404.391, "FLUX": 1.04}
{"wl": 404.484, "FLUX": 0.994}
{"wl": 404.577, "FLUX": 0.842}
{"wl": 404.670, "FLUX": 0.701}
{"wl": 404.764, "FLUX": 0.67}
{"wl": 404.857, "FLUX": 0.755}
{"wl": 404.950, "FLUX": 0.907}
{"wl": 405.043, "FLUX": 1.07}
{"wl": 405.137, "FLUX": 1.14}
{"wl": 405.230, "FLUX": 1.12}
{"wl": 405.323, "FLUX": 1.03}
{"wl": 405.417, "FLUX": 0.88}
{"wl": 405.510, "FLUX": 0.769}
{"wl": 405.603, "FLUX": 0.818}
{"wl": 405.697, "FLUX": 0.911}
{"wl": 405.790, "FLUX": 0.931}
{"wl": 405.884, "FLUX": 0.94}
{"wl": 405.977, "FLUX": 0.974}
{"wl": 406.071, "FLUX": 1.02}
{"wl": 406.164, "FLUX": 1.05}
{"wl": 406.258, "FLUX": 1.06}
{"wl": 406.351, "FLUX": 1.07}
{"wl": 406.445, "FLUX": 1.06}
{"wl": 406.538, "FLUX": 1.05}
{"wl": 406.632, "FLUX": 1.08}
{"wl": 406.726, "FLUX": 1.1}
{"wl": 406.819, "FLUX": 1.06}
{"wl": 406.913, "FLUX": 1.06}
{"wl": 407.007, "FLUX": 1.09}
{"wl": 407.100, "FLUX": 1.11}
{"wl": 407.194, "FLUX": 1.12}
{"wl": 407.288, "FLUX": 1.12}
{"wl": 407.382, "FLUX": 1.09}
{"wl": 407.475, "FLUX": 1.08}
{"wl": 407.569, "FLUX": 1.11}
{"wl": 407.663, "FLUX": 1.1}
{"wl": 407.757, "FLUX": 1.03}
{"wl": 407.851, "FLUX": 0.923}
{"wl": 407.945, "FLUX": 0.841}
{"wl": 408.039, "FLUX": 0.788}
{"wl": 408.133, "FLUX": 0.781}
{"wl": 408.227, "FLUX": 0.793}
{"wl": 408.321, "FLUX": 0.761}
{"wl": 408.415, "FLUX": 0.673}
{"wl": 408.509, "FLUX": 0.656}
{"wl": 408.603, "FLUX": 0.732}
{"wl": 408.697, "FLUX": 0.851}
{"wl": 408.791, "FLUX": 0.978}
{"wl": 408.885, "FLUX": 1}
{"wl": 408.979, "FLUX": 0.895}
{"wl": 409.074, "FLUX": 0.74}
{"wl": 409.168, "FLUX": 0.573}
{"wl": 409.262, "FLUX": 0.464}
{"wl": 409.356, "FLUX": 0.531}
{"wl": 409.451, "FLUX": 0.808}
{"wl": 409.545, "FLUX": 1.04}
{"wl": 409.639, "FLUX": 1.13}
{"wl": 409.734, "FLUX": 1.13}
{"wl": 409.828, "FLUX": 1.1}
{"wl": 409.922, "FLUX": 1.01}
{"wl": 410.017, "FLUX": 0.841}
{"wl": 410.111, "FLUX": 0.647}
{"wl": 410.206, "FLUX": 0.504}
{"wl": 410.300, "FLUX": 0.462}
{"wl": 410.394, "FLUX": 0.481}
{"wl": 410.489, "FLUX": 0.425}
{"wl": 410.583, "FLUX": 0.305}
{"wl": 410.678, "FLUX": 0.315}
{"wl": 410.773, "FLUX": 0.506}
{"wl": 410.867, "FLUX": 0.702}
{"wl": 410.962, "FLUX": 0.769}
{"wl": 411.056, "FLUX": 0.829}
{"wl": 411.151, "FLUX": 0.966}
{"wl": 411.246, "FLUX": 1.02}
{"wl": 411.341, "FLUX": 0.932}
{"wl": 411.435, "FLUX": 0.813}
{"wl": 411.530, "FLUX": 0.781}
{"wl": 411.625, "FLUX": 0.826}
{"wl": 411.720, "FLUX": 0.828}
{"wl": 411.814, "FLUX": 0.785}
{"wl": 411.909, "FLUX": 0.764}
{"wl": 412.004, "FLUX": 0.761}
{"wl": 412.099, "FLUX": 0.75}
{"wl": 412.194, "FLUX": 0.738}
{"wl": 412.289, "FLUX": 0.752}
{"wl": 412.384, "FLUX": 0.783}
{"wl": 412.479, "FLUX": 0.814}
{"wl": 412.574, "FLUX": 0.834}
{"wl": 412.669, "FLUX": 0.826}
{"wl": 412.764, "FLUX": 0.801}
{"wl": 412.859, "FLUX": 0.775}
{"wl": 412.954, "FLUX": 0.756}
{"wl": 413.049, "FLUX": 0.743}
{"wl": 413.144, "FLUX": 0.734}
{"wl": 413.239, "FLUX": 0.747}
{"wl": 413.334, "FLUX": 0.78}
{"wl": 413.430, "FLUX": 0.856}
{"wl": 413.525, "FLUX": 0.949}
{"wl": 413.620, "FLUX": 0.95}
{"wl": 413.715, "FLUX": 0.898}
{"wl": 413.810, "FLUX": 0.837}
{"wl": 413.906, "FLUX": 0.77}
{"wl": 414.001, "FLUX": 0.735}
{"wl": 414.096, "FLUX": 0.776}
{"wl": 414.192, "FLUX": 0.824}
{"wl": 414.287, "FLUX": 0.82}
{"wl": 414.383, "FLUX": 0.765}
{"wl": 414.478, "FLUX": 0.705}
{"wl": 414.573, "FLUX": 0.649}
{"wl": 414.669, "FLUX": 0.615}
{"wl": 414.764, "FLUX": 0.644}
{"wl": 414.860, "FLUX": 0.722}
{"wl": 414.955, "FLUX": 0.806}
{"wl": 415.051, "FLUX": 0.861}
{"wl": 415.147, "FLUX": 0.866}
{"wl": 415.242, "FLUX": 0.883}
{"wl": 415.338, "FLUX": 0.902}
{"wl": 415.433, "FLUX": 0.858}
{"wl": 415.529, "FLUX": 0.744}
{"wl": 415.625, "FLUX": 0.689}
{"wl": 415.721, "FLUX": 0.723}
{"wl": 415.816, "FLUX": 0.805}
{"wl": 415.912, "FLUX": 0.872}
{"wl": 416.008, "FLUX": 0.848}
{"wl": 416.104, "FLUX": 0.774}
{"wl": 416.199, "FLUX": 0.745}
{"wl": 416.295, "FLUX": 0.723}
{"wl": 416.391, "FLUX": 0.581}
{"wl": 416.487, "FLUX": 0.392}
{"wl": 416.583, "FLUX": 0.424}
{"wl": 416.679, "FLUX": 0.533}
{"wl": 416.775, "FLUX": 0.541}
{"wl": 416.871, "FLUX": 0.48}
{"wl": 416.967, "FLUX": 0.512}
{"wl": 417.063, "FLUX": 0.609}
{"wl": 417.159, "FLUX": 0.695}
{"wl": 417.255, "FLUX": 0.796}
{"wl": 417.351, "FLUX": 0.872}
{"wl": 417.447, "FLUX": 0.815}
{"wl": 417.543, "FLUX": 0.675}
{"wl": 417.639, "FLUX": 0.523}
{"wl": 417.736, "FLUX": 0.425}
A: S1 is 0.357 nm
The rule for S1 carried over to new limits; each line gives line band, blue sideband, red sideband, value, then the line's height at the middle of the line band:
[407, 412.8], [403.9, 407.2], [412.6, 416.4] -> 0.46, 0.883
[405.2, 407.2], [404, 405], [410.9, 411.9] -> -0.31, 0.875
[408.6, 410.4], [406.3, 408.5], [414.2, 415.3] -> 0.23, 0.924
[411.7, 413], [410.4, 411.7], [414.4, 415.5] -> -0.10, 0.726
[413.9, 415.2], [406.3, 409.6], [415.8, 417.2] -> -0.11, 0.697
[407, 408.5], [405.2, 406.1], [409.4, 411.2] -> -0.19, 0.844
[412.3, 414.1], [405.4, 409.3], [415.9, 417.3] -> -0.17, 0.74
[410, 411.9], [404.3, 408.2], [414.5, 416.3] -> 0.41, 0.876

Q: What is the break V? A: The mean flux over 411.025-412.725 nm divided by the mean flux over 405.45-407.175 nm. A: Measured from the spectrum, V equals 0.81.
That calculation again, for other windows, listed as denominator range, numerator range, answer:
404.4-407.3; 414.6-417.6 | 0.72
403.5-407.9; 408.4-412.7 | 0.78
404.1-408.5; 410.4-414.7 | 0.79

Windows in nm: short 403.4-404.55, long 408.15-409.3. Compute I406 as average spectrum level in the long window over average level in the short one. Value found 0.8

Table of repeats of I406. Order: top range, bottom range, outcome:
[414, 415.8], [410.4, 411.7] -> 1.10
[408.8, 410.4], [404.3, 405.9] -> 0.87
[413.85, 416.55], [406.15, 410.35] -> 0.82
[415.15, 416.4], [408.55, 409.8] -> 0.94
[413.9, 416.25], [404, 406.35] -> 0.83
